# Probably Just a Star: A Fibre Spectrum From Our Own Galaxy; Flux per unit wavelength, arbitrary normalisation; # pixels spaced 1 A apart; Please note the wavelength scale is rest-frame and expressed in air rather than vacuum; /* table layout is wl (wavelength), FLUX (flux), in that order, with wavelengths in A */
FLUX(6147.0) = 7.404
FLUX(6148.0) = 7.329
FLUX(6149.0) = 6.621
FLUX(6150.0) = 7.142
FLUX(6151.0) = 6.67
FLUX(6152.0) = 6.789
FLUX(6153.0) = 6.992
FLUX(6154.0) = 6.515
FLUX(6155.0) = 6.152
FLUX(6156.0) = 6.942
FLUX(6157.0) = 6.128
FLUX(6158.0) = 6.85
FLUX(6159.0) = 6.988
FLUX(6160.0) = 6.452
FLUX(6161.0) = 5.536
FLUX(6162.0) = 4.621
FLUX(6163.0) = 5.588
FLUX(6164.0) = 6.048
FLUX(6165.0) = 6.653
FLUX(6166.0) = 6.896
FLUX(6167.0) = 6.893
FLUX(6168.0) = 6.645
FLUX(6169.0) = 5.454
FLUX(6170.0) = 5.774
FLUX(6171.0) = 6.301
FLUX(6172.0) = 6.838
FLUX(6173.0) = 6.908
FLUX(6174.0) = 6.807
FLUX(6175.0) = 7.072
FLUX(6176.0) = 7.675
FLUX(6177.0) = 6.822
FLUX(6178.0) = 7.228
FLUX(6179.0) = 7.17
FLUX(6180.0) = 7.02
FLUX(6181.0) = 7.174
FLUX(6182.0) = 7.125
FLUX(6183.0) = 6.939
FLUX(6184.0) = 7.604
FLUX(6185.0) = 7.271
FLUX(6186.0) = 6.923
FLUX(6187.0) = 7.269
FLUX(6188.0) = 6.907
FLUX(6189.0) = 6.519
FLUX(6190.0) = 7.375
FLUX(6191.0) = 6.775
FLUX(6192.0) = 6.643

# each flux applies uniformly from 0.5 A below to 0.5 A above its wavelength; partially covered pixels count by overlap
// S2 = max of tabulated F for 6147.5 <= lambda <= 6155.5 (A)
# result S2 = 7.329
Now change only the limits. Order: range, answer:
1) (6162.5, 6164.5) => 6.048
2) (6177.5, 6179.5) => 7.228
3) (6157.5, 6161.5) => 6.988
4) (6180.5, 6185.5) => 7.604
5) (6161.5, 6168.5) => 6.896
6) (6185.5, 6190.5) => 7.375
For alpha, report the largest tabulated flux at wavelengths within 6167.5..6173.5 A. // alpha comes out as 6.908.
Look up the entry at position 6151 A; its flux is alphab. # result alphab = 6.67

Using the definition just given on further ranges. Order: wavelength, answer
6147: 7.404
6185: 7.271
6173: 6.908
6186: 6.923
